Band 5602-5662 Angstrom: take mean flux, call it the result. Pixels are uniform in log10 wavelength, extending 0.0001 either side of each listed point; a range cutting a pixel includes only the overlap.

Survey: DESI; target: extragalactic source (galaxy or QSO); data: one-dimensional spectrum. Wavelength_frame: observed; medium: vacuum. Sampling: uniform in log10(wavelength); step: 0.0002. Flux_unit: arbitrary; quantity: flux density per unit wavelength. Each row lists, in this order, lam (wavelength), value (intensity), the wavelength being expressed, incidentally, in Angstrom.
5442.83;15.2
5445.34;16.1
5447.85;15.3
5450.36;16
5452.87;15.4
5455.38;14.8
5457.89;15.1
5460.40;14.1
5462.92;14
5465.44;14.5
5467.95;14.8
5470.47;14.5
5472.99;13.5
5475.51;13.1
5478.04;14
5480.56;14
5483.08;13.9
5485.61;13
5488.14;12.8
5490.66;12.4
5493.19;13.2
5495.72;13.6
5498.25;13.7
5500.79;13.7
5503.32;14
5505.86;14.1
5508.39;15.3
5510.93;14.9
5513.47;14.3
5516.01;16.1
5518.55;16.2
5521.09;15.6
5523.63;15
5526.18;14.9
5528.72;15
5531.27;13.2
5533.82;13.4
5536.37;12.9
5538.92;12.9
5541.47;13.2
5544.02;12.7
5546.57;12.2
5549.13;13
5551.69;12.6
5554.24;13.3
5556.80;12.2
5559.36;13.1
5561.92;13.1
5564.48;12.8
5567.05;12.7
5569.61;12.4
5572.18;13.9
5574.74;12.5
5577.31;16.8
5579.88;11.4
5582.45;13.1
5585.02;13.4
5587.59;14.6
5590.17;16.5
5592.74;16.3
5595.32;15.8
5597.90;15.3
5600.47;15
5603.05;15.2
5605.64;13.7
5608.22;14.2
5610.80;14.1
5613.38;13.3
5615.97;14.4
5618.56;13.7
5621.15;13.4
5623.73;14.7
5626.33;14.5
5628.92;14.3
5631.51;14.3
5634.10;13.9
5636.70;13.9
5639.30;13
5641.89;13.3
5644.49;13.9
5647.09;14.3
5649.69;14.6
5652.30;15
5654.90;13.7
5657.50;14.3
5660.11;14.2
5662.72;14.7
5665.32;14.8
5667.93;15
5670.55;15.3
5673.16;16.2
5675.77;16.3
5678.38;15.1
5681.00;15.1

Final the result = 14.1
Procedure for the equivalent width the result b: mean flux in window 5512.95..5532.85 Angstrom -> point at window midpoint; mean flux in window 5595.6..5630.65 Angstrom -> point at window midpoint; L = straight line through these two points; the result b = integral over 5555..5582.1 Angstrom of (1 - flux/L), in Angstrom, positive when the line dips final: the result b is 2.93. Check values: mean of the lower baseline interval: 15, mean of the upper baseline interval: 14.3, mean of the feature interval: 13.1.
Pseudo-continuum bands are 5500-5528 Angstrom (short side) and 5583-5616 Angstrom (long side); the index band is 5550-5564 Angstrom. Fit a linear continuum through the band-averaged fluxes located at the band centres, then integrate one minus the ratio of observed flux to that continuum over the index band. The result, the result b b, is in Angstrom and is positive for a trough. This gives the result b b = 1.9 Angstrom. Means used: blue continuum 14.9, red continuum 14.7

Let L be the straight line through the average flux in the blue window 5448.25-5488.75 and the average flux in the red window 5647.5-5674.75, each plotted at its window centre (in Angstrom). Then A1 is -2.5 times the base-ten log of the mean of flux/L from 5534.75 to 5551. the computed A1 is 0.13 mag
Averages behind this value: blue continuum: 14.3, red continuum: 14.8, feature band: 12.8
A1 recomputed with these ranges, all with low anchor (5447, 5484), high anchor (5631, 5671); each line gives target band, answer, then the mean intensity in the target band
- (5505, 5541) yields -0.010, 14.5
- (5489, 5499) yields 0.097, 13.2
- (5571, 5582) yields 0.056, 13.6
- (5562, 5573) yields 0.113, 12.9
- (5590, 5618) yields -0.037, 14.8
